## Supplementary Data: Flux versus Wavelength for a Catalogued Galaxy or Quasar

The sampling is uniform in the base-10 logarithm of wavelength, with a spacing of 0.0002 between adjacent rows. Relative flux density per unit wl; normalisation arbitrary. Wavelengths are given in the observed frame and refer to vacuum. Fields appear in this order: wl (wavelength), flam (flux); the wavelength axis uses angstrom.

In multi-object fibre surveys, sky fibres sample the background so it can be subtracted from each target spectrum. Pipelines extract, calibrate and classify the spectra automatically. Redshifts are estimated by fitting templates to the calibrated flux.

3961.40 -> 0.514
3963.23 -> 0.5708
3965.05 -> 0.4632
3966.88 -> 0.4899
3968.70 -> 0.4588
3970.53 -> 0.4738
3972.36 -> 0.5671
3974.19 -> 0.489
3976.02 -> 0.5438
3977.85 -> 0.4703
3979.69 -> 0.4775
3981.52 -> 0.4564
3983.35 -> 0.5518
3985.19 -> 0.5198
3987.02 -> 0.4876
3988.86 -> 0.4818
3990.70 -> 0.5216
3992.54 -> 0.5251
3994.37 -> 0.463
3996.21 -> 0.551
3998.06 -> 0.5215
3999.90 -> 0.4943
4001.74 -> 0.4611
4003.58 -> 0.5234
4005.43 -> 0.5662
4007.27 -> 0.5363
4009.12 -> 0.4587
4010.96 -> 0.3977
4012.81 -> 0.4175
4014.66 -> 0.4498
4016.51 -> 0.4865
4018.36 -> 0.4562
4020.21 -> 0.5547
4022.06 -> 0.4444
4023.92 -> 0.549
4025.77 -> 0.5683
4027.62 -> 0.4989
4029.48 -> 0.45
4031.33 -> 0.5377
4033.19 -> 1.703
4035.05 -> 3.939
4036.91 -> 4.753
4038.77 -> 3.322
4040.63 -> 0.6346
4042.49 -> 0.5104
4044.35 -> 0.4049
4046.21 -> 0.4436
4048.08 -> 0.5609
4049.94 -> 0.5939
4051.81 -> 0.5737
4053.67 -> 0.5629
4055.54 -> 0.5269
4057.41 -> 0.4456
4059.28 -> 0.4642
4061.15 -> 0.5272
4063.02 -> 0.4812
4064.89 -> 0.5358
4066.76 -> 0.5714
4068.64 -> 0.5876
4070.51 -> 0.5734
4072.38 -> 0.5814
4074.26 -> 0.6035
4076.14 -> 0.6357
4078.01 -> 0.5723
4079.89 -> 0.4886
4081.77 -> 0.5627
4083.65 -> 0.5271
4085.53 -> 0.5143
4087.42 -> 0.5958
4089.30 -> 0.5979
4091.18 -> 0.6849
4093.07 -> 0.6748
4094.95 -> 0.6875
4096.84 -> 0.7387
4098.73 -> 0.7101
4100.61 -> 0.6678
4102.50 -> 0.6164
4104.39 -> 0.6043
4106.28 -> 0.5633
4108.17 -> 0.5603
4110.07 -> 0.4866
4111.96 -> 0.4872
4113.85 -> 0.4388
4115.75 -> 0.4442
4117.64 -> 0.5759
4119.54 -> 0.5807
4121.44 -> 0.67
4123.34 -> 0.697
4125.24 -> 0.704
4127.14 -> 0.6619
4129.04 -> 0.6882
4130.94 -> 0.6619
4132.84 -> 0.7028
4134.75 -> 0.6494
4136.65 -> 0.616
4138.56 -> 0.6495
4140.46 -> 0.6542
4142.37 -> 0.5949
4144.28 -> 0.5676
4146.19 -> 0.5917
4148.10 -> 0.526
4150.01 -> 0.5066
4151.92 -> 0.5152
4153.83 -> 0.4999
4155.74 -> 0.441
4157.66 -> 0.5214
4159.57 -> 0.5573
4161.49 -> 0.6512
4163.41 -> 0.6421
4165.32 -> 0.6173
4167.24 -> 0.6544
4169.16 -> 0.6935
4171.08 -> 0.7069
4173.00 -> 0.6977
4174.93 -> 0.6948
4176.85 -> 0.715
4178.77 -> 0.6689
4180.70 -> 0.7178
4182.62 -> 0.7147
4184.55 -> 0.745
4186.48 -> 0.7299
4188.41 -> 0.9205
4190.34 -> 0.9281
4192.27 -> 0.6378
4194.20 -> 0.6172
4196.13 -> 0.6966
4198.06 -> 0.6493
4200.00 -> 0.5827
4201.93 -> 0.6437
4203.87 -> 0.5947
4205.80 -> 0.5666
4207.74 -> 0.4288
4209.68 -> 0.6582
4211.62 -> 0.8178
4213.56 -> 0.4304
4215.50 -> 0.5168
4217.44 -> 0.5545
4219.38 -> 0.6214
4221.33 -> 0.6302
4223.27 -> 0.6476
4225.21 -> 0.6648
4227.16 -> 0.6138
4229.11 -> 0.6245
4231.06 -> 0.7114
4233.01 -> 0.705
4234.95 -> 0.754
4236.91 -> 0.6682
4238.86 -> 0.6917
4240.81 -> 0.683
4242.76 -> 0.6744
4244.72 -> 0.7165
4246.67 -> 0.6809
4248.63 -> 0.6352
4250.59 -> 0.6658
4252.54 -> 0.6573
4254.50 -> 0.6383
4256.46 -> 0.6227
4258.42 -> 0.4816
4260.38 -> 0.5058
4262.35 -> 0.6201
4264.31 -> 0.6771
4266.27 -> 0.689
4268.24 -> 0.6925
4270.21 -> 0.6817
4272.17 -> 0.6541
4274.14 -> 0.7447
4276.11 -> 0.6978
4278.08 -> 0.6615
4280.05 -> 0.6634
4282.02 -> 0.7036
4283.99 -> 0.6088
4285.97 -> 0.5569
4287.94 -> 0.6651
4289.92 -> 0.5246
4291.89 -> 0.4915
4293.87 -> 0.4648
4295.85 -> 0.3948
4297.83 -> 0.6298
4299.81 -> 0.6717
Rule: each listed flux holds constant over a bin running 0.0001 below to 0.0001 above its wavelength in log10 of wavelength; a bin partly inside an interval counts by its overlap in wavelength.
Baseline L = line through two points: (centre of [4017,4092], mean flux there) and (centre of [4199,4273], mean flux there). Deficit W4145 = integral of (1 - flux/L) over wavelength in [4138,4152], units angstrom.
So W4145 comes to 2.9 angstrom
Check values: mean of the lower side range 0.826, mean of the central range 0.577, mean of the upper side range 0.634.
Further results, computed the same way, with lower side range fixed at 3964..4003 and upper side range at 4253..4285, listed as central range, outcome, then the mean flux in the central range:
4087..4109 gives -3.4 angstrom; 0.644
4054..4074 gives 0.3 angstrom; 0.533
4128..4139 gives -1.6 angstrom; 0.662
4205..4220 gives 1.1 angstrom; 0.573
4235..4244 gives -0.8 angstrom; 0.688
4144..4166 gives 1.3 angstrom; 0.552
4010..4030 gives 1.5 angstrom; 0.48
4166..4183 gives -2.7 angstrom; 0.694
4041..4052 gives 0.3 angstrom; 0.517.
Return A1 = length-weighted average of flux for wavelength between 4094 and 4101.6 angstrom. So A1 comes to 0.701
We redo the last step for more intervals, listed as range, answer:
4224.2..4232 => 0.653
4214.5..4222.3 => 0.58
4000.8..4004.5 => 0.493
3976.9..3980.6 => 0.474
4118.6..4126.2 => 0.663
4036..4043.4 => 2.3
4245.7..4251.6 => 0.661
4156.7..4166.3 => 0.598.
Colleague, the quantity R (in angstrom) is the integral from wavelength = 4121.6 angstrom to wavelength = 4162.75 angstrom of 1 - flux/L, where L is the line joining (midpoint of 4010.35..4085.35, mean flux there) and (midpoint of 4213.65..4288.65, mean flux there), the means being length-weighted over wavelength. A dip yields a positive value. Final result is 7.3 angstrom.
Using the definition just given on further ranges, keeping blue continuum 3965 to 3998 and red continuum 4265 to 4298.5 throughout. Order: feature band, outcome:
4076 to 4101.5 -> -3.5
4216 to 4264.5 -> -3.3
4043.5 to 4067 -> 0.7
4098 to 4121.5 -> -0.6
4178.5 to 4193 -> -4.5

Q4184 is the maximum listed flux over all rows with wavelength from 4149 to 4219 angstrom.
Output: 0.9281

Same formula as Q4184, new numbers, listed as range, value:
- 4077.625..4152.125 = 0.7387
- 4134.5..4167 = 0.6542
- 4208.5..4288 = 0.8178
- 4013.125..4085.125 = 4.753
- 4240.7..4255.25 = 0.7165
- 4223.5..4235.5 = 0.754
